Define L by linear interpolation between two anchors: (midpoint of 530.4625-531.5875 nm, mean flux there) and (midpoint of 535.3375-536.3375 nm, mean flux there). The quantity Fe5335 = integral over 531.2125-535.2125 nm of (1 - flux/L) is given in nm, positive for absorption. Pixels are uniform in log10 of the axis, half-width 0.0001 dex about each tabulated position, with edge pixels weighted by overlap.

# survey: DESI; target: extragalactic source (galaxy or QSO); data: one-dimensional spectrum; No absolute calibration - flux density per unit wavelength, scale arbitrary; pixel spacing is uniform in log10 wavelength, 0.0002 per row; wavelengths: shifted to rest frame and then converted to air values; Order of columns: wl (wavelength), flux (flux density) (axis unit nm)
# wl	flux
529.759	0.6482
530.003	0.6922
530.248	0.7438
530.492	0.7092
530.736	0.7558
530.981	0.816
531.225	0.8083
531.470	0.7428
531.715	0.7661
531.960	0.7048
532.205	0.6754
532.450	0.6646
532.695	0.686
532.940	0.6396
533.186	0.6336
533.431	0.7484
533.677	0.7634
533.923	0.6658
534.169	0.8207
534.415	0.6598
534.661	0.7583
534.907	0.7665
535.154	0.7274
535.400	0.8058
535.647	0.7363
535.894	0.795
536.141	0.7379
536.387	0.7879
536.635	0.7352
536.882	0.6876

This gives 0.27 nm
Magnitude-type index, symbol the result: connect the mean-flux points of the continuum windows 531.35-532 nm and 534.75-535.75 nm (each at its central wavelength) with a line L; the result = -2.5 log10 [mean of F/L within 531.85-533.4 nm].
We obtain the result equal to 0.11 mag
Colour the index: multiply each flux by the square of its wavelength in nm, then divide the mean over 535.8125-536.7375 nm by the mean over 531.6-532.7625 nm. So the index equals 1.1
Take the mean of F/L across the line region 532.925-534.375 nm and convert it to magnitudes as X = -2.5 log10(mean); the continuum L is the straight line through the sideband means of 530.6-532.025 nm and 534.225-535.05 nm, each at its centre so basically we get 0.05 mag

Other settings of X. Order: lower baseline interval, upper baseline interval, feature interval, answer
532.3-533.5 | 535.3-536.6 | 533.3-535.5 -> -0.04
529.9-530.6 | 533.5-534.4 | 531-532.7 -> -0.01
